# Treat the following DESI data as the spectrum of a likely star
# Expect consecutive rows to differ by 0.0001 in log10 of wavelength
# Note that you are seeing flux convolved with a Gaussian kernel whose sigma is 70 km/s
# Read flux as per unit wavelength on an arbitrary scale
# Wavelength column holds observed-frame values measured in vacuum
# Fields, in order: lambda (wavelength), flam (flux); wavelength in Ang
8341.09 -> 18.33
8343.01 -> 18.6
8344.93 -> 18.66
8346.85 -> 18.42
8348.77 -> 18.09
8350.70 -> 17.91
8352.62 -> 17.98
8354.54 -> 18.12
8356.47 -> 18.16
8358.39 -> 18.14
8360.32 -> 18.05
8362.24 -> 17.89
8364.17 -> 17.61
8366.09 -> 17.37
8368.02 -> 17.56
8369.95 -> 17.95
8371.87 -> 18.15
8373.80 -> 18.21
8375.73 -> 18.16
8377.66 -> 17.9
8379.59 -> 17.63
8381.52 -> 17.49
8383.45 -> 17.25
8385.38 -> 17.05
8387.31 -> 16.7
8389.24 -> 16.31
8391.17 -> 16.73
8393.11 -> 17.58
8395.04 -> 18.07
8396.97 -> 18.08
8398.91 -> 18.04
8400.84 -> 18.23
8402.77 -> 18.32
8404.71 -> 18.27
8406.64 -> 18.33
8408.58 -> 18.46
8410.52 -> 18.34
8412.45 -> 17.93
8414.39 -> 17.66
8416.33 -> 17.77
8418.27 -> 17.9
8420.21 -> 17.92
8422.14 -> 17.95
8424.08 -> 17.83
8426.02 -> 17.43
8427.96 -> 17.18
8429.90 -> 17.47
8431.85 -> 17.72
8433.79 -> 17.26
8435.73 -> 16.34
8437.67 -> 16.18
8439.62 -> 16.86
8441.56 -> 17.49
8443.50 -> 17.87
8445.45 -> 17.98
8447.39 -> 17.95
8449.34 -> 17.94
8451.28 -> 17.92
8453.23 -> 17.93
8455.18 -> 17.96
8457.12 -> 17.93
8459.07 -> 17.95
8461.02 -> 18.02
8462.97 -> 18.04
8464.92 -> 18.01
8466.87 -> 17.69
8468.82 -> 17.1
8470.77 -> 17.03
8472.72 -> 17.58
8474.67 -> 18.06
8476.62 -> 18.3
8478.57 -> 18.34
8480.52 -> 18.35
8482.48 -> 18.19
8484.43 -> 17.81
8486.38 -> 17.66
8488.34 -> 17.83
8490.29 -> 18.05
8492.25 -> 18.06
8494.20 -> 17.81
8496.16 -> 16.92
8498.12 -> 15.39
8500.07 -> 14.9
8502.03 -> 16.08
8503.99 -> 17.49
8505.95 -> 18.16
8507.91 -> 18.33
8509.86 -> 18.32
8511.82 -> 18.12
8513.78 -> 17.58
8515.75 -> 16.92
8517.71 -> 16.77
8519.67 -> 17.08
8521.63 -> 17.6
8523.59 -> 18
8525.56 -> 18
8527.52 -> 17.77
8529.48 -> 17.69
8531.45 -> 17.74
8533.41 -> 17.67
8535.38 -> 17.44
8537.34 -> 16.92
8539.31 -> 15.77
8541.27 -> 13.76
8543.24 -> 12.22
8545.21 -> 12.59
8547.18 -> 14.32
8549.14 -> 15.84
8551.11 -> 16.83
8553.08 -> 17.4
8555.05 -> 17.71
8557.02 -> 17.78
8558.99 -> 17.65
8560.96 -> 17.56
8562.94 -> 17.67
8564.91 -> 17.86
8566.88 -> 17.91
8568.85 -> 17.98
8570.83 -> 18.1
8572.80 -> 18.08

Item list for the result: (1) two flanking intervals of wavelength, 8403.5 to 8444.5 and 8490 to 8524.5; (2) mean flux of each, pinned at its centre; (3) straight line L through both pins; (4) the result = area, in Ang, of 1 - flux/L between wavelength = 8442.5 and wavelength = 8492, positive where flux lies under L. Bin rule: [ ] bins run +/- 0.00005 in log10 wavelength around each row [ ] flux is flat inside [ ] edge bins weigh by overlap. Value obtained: -1.3 Ang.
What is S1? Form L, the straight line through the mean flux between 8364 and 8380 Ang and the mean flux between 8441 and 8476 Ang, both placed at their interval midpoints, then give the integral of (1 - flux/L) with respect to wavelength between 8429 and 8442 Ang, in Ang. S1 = 0.6 Ang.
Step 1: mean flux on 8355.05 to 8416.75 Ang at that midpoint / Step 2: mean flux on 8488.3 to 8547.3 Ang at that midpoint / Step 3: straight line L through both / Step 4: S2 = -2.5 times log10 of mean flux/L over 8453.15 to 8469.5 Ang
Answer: -0.04 mag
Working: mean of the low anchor 17.8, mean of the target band 17.9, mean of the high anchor 16.8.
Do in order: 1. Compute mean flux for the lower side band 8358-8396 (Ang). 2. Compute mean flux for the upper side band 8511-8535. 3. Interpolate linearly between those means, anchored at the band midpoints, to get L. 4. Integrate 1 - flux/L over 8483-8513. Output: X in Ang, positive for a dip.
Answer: 0.3 Ang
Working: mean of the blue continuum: 17.6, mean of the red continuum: 17.6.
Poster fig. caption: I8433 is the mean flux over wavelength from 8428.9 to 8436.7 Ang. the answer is 17.2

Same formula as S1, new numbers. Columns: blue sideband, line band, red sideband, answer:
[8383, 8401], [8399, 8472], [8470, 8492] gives -0.4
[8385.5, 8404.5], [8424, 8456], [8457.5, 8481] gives 0.5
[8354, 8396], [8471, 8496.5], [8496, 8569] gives -1.2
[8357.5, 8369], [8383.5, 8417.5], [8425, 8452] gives -0.3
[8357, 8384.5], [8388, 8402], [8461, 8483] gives 0.2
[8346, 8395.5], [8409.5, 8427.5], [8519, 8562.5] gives -0.5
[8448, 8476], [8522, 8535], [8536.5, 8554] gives -1.8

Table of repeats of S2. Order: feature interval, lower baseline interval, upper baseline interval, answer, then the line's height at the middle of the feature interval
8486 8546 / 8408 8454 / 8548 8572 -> 0.04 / 17.5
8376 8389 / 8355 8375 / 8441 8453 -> 0.04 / 17.9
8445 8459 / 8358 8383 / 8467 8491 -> -0.01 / 17.9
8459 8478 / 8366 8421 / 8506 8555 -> -0.04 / 17.2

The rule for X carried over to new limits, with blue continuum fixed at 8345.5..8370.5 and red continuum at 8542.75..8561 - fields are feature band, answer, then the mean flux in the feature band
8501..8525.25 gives -1.7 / 17.5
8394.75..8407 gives -0.5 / 18.2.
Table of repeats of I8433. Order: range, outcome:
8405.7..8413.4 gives 18.3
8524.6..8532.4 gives 17.8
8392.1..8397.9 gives 17.9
